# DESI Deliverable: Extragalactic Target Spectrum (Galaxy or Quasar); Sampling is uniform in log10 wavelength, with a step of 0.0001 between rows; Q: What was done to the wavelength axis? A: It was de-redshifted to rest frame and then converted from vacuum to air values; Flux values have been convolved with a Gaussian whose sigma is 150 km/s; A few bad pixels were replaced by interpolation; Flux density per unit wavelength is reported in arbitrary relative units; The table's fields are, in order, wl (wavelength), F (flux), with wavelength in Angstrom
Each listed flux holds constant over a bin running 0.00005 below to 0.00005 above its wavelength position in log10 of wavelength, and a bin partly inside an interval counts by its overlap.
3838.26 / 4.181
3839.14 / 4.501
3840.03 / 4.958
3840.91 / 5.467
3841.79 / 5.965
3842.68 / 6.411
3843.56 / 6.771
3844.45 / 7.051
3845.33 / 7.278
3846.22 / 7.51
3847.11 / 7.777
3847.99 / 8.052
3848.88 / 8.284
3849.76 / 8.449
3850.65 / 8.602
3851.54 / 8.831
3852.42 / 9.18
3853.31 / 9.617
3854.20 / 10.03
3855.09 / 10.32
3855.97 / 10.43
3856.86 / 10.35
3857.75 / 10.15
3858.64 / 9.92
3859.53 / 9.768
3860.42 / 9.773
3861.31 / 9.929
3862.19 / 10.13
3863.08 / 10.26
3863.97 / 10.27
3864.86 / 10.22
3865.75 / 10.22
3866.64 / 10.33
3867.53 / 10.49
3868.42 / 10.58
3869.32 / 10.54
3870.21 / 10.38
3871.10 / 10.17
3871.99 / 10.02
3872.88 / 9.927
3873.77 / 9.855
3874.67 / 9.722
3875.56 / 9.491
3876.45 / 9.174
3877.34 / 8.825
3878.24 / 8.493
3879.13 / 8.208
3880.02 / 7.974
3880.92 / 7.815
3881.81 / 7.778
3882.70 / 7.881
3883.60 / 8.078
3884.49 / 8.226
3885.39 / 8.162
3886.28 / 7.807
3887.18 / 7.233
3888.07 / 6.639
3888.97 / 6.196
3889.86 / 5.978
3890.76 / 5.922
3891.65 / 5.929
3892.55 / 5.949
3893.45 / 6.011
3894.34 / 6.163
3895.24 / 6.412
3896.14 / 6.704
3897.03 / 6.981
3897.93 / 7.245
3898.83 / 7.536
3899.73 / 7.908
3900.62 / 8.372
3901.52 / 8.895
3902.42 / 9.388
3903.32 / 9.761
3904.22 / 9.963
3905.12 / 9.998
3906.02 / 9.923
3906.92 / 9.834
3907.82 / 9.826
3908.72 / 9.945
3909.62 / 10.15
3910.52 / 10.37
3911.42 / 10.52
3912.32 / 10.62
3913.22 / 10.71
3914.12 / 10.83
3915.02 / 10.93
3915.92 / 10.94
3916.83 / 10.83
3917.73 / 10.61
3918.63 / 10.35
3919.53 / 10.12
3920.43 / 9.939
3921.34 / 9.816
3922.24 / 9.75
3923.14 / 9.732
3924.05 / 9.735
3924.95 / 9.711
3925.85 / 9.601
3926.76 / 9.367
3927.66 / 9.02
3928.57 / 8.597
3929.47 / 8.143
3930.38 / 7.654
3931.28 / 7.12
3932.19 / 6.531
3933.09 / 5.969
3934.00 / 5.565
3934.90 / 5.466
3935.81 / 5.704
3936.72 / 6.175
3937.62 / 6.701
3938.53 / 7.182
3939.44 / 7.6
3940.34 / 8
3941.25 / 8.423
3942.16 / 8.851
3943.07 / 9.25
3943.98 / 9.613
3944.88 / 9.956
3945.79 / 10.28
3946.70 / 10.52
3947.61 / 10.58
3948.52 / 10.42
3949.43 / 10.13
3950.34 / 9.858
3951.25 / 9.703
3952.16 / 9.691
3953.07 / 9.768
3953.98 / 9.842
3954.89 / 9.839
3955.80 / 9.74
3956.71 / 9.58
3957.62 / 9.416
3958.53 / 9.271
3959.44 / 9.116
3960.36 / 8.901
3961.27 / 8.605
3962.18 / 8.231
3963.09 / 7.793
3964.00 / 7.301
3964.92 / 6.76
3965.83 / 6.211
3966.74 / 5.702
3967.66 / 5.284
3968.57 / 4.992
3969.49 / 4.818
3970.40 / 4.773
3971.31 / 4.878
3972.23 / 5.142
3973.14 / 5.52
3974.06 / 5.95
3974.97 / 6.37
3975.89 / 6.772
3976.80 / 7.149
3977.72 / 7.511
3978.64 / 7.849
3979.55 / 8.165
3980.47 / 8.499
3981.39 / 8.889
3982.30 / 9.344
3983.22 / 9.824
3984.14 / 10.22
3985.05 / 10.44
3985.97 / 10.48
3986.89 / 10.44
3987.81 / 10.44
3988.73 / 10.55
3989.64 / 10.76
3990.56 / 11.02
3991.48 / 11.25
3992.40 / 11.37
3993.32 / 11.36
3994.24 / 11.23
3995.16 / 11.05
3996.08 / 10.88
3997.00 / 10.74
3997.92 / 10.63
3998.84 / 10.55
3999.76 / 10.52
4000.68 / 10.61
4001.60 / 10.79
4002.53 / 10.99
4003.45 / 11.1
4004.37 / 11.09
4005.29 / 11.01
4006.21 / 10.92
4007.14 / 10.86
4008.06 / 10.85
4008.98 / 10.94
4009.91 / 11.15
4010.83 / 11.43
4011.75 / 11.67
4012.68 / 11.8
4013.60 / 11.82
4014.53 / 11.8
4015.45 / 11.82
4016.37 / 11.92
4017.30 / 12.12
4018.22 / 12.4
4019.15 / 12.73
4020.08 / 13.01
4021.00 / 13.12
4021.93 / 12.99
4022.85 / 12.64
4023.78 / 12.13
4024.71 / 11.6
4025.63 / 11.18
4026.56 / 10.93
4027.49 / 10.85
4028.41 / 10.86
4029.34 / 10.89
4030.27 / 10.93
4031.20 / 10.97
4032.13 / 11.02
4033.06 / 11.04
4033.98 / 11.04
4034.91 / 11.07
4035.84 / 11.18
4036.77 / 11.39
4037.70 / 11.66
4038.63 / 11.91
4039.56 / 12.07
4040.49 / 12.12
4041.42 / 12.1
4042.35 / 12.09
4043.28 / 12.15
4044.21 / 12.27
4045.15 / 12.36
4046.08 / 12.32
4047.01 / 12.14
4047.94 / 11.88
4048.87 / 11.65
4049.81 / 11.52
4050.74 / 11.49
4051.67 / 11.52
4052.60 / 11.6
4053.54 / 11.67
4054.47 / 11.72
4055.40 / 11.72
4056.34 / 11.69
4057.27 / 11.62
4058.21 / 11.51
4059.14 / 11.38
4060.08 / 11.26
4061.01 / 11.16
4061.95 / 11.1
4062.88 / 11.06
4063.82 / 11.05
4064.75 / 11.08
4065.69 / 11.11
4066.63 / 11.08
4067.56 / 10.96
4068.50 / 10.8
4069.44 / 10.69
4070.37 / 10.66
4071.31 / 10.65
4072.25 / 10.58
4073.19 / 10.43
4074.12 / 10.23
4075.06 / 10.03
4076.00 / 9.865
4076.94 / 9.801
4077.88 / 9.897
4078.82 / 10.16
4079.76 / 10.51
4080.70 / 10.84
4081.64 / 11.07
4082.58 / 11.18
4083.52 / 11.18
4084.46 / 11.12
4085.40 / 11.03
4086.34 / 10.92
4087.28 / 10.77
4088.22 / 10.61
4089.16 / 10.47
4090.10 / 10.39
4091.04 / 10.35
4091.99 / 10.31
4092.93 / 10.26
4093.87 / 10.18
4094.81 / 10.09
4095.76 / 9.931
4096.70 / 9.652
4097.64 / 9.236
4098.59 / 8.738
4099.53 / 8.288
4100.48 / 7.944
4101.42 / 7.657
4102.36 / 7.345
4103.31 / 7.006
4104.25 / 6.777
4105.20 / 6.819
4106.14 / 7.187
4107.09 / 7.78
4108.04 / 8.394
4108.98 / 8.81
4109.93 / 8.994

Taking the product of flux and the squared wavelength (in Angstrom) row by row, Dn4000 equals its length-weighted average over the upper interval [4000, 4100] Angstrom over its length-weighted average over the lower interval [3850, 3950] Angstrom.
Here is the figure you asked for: 1.3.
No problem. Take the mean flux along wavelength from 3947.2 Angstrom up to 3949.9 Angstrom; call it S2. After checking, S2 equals 10.4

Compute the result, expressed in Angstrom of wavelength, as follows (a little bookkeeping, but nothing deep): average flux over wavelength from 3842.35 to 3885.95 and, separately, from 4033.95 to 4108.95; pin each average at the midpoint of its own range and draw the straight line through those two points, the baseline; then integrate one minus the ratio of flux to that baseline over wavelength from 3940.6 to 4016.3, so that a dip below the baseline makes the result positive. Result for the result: 4.1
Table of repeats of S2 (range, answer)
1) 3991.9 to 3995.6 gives 11.2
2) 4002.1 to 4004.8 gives 11.1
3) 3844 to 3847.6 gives 7.41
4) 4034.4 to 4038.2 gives 11.3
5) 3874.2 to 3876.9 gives 9.46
